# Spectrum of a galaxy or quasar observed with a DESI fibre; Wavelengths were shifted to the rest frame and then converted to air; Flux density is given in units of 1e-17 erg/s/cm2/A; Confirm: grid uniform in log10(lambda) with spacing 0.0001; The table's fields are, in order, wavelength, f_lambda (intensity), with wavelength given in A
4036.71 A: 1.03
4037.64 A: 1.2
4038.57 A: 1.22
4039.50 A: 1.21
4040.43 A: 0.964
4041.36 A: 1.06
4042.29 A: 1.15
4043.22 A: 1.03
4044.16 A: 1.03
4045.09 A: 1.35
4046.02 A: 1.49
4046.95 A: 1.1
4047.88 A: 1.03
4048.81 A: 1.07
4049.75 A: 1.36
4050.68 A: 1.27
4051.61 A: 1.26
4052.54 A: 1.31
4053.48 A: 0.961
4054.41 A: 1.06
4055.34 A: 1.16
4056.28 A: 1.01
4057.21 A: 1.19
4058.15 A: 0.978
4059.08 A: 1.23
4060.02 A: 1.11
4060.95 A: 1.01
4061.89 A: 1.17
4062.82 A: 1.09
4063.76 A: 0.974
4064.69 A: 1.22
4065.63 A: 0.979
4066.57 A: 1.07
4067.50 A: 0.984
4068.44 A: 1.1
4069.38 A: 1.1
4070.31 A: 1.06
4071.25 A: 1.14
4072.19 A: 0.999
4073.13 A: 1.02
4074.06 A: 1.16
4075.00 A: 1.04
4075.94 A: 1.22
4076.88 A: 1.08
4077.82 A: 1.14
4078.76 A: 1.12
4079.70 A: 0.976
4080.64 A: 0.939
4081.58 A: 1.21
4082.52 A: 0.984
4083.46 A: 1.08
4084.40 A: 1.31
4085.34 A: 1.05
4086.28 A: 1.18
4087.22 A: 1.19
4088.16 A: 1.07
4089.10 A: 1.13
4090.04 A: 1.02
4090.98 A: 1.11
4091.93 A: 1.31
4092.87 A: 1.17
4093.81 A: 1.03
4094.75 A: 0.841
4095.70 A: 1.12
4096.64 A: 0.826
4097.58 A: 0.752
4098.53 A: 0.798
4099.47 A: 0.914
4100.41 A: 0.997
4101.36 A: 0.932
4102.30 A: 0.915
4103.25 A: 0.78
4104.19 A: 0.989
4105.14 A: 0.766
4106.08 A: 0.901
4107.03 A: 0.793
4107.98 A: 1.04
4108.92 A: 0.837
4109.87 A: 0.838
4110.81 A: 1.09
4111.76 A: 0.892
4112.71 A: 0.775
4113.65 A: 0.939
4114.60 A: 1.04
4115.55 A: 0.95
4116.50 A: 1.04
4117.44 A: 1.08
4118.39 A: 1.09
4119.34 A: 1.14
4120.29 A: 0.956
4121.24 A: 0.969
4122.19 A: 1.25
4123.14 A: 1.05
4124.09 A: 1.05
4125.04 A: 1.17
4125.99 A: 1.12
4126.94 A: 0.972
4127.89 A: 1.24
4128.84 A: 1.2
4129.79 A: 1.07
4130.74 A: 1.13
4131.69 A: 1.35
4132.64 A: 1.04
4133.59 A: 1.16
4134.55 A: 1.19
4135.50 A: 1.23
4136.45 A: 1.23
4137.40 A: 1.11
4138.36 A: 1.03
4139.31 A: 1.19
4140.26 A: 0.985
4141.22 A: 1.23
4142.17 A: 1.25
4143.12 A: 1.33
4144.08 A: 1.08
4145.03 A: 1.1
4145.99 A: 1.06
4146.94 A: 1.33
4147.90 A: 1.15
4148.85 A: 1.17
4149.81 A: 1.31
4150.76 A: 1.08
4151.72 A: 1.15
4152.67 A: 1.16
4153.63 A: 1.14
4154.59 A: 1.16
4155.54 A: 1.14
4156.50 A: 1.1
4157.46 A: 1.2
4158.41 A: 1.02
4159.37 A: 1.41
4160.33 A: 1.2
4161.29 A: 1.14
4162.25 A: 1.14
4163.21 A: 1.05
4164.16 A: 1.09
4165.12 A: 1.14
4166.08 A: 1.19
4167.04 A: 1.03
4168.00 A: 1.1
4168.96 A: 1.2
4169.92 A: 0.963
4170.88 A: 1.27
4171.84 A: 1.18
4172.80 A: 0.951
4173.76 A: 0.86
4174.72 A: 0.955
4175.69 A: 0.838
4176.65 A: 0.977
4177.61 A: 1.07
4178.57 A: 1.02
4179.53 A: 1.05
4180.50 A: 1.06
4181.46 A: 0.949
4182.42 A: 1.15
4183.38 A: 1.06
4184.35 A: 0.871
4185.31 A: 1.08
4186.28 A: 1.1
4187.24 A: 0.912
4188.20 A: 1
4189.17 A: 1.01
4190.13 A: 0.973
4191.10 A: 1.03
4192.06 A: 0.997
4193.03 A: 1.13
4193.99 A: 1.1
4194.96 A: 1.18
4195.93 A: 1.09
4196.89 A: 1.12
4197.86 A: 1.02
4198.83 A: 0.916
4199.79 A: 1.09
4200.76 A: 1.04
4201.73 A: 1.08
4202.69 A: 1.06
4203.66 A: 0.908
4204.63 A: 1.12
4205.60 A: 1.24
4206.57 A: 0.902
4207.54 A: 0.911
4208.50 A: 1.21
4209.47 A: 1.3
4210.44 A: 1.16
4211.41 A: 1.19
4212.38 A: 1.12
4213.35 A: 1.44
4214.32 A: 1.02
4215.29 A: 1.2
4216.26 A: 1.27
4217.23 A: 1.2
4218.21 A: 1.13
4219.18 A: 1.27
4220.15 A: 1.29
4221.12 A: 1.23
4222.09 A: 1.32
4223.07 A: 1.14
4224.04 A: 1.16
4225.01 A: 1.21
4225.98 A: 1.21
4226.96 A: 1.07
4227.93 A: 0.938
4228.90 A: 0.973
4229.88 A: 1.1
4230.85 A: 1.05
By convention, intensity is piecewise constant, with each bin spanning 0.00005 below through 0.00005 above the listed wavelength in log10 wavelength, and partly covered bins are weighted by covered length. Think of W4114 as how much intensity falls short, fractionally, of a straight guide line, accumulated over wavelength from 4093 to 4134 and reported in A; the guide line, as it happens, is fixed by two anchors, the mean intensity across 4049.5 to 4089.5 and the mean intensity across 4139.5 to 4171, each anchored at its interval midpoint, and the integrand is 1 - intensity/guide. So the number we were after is 4.85 A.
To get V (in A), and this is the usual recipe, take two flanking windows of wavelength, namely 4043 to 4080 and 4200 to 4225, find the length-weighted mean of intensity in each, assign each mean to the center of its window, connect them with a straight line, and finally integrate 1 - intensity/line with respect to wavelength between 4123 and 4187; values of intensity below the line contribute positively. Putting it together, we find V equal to 1.46 A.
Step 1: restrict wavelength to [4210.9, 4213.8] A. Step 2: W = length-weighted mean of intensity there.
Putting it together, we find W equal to 1.25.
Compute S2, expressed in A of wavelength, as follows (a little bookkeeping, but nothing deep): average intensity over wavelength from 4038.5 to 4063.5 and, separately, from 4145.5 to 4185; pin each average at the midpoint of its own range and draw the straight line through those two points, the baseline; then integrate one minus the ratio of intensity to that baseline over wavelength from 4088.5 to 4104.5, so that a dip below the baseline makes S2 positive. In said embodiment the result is 2.1 A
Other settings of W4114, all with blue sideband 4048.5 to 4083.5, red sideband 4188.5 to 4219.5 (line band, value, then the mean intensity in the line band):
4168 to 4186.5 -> 1.2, 1.03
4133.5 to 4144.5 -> -0.7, 1.17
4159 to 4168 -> -0.4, 1.15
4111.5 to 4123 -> 0.9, 1.01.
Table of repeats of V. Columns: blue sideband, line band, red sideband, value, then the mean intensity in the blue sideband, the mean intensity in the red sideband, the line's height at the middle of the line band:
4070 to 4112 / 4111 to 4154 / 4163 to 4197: -3.5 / 1.02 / 1.05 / 1.03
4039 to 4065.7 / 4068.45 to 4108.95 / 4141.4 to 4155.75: 4.3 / 1.13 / 1.18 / 1.15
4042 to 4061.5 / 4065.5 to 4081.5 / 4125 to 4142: 1.1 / 1.15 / 1.15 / 1.15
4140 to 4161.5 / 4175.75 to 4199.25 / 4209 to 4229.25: 2.9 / 1.17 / 1.18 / 1.18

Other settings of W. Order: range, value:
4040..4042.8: 1.06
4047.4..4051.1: 1.18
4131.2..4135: 1.18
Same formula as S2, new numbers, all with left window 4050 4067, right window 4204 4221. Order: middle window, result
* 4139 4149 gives -0.2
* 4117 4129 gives 0.5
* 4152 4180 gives 1.5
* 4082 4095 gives 0.2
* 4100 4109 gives 1.9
